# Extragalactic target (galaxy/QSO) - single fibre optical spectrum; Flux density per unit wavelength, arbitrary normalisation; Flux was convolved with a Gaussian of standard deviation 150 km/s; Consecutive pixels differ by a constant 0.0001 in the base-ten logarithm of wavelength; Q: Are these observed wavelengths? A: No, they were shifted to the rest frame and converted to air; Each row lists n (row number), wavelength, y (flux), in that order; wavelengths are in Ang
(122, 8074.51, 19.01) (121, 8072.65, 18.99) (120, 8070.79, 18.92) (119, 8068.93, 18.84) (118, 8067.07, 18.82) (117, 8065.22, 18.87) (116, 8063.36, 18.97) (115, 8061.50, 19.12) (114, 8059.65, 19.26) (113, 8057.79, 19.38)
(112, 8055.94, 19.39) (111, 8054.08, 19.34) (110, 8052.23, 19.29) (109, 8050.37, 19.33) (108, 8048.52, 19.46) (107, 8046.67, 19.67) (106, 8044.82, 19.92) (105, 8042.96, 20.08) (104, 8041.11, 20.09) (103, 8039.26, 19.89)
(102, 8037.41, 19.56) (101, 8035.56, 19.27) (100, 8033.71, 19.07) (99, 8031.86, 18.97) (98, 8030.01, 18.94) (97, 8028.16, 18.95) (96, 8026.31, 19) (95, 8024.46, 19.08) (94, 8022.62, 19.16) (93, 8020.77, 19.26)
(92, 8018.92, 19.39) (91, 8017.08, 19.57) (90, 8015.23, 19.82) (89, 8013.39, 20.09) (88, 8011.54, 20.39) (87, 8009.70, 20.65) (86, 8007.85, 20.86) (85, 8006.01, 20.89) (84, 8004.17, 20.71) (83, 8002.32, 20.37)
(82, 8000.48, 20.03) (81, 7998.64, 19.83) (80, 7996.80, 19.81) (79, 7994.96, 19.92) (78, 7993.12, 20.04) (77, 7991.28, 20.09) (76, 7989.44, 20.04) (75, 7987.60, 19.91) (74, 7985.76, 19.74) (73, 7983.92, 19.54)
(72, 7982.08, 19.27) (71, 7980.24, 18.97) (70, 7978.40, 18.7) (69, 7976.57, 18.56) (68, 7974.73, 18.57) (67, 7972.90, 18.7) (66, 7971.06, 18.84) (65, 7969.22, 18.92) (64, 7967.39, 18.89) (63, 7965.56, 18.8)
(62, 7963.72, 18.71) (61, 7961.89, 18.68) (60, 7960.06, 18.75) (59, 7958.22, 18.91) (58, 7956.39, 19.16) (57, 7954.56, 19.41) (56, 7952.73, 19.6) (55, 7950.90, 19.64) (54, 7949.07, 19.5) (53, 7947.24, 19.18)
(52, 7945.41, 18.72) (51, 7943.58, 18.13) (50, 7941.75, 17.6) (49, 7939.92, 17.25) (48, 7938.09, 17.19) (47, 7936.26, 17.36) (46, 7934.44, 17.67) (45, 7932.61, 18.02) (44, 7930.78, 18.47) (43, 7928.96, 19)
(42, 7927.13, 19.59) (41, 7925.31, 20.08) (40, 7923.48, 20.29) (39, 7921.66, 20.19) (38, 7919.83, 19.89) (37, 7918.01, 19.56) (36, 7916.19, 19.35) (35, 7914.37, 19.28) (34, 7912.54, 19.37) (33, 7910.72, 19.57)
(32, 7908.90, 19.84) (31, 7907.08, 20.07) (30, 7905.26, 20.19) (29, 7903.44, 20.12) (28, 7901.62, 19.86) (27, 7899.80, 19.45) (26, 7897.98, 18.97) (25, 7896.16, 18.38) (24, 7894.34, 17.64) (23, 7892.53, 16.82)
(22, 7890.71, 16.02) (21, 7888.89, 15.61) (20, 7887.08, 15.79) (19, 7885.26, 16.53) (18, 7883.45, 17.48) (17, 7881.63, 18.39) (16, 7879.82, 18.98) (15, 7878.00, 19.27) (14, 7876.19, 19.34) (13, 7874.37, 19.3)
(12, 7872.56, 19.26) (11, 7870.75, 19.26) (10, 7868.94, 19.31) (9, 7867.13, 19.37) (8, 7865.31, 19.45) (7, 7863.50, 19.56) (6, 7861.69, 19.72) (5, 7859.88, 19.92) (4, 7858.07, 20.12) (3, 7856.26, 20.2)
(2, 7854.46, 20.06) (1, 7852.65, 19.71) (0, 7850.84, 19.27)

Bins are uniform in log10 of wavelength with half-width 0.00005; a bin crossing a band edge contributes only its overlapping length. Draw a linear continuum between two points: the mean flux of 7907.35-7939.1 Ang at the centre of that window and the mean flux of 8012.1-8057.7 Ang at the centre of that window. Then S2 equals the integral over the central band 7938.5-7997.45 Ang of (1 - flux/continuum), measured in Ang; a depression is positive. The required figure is 0.6 Ang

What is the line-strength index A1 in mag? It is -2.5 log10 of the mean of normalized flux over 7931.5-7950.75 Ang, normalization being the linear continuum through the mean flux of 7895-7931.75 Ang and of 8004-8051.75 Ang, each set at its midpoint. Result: 0.08 mag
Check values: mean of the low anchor 19.6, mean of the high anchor 19.7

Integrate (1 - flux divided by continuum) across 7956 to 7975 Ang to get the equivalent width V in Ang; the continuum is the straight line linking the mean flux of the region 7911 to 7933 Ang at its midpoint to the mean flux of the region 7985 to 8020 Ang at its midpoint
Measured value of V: 0.96 Ang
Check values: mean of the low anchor 19.5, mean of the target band 18.8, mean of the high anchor 20.1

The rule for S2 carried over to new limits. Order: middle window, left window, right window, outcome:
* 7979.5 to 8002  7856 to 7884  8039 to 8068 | -0.47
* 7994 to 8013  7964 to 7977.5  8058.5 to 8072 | -1.52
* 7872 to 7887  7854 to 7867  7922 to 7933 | 0.99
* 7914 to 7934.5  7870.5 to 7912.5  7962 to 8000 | -0.59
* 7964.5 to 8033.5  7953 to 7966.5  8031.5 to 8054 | -1.08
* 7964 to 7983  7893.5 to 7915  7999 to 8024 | 0.97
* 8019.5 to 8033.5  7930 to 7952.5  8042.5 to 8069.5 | -0.02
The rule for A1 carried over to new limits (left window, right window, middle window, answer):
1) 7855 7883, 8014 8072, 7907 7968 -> 0.02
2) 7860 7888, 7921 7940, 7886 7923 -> 0.00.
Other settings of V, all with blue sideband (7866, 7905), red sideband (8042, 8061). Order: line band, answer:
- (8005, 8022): -0.7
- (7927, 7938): 0.3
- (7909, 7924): -0.9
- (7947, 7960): -0.3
